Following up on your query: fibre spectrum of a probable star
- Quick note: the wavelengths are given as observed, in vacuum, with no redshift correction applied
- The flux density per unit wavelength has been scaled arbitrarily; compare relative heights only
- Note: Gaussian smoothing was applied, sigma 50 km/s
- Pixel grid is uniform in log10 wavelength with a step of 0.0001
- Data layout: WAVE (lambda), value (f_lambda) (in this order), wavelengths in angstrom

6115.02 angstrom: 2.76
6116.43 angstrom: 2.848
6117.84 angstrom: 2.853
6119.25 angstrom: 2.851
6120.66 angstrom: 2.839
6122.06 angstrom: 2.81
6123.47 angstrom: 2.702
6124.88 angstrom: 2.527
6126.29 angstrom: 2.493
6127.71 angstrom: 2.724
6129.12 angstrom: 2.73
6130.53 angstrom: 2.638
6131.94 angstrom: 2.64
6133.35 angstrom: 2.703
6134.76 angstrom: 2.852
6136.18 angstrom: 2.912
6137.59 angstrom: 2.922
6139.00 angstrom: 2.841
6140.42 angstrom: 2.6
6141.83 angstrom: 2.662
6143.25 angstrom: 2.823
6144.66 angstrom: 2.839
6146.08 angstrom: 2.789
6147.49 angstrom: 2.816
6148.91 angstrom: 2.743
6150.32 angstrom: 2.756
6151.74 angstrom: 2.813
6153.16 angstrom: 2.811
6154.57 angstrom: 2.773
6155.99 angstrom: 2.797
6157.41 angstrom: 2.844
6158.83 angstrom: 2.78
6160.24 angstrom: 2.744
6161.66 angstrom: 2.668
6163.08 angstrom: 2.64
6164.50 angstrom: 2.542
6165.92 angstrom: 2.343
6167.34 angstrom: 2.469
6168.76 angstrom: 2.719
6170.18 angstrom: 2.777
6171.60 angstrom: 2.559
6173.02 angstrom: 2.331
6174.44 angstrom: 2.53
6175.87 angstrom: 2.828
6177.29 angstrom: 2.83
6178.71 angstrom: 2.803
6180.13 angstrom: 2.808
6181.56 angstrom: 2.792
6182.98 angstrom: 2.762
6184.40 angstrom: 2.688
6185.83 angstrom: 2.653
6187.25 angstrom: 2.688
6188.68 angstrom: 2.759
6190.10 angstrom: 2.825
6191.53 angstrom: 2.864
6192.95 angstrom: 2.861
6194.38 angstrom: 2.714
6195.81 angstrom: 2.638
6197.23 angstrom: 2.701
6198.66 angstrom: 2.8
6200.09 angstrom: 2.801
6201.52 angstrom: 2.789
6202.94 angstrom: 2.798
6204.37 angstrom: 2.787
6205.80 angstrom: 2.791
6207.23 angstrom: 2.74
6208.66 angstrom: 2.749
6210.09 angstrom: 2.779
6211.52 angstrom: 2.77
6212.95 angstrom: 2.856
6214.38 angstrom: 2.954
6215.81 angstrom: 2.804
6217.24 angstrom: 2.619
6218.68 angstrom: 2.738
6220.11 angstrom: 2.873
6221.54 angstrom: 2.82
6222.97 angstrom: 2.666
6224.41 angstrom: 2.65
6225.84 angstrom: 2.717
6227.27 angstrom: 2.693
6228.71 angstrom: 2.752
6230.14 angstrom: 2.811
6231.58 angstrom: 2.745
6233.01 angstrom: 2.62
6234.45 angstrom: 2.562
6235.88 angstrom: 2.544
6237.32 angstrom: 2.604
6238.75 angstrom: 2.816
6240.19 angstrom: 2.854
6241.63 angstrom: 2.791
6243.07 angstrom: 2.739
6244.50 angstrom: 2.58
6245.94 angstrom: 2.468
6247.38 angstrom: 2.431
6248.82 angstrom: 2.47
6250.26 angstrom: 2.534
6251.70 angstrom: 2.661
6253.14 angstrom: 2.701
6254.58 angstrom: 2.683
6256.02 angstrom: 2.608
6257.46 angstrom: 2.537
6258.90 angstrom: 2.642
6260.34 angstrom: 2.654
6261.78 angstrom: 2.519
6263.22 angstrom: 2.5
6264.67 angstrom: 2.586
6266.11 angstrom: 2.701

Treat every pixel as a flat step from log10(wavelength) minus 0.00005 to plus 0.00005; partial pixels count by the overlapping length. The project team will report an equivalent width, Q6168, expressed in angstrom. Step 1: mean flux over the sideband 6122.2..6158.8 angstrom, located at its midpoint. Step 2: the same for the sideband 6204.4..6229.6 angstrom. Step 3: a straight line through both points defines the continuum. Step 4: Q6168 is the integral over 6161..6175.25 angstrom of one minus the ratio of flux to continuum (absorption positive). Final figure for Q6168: 1.02 angstrom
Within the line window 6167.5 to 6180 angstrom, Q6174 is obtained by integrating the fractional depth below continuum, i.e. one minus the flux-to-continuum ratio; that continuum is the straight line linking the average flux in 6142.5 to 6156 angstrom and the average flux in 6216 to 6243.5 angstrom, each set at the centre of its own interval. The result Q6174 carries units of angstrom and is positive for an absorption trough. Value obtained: 0.46 angstrom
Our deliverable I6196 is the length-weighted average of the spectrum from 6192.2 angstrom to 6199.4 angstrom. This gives 2.74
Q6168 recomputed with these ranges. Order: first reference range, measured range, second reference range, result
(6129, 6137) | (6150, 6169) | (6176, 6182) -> 0.65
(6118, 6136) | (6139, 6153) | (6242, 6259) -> -0.35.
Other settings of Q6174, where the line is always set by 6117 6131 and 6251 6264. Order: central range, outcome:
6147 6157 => -0.3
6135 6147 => -0.4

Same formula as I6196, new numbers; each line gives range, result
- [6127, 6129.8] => 2.72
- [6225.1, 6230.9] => 2.74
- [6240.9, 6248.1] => 2.6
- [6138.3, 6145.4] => 2.75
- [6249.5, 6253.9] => 2.63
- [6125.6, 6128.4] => 2.6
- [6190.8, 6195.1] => 2.81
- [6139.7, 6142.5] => 2.63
